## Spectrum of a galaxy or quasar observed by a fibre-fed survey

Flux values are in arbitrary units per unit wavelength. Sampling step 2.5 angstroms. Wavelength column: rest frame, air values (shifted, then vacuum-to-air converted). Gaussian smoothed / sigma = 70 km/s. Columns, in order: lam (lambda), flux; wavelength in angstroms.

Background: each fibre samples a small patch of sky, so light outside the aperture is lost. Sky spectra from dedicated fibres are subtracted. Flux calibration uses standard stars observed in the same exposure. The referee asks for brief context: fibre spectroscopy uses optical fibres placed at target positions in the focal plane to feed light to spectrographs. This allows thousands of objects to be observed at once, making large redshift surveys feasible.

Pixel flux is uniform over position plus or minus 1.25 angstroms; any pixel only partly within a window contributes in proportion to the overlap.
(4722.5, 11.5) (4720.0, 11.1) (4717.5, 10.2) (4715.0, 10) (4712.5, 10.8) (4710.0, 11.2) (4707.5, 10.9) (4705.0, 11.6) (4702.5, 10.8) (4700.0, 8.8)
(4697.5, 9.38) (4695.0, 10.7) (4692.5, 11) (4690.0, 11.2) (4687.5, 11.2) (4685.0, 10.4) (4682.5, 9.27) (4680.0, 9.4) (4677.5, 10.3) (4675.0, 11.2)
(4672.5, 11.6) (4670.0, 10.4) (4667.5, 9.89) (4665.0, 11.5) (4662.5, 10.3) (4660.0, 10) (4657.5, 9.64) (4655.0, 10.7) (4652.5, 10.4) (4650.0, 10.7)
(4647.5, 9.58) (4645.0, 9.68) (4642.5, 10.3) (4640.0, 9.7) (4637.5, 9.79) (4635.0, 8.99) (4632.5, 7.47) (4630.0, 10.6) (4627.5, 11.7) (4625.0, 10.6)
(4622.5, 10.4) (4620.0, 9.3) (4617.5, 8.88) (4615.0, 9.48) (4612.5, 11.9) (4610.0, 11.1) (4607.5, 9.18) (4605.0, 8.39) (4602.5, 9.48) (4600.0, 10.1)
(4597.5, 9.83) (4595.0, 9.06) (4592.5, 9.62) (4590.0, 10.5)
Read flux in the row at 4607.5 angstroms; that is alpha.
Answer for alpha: 9.18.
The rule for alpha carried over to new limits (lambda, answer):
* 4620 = 9.3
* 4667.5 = 9.89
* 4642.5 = 10.3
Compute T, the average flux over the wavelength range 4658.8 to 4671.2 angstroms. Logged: 10.4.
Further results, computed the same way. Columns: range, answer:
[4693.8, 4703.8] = 9.92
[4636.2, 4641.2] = 9.74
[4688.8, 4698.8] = 10.6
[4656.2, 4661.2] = 9.83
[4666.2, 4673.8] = 10.6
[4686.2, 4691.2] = 11.2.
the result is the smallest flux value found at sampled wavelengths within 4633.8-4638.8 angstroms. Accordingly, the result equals 8.99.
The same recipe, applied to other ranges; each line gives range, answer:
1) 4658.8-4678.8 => 9.89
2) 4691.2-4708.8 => 8.8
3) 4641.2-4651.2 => 9.58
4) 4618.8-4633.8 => 7.47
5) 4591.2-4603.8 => 9.06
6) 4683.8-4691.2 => 10.4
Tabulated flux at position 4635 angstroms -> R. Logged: 8.99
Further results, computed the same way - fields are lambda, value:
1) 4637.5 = 9.79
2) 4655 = 10.7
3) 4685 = 10.4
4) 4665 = 11.5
